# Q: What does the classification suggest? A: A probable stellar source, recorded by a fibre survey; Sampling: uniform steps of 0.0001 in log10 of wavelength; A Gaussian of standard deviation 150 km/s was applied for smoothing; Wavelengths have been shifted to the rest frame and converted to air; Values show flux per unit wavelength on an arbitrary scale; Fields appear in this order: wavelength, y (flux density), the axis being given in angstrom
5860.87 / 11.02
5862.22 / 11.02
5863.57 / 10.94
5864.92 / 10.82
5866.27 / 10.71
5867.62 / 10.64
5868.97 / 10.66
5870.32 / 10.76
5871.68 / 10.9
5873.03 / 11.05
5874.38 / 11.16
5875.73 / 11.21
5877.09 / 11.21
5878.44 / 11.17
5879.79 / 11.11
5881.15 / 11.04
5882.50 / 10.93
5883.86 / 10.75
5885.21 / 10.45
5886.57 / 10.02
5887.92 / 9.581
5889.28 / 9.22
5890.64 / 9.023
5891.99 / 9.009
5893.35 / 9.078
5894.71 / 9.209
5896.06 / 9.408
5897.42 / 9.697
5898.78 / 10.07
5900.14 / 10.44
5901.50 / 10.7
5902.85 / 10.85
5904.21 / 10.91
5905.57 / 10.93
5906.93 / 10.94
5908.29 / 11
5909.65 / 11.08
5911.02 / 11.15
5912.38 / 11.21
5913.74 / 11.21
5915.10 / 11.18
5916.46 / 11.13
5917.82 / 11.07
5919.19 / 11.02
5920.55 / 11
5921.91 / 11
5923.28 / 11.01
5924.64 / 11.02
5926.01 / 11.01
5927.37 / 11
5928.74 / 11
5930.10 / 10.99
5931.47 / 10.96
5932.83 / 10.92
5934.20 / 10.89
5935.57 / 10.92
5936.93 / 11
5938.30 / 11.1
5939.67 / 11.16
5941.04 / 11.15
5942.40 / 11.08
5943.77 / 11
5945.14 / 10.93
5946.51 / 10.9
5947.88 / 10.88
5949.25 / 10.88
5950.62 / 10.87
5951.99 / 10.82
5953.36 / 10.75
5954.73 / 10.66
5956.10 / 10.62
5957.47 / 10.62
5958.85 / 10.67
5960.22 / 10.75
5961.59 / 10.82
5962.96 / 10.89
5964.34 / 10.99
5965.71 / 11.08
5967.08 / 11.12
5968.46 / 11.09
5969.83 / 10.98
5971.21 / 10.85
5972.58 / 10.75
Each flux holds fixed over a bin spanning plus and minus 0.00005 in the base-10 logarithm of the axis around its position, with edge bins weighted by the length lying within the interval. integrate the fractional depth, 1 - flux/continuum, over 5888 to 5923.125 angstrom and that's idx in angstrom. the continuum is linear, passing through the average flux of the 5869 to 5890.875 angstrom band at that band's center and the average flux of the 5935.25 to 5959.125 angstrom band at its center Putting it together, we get 0.9 angstrom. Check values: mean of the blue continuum 10.6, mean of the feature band 10.5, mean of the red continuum 10.9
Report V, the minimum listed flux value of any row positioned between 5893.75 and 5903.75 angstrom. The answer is 9.209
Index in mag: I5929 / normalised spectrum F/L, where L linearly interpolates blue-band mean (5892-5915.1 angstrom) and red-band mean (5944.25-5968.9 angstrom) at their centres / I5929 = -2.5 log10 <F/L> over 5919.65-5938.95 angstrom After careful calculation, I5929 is -0.03 mag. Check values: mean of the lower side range 10.5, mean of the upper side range 10.8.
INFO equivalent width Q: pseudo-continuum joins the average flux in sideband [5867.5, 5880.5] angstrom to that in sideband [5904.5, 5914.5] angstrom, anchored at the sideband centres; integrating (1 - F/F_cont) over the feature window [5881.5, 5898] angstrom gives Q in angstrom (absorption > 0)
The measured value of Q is 2.0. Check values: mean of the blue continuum 11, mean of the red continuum 11.1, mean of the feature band 9.73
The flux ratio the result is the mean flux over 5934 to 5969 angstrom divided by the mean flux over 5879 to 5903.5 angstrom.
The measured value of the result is 1.1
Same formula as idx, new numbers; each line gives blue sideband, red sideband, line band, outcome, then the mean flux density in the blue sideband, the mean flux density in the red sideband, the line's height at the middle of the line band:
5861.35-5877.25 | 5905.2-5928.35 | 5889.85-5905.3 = 1.6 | 10.9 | 11.1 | 11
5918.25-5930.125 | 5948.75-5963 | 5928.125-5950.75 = -0.2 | 11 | 10.8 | 10.9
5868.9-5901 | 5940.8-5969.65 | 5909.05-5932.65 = -1.0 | 10.3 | 10.9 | 10.6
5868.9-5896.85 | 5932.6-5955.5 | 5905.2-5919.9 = -0.6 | 10.3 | 10.9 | 10.6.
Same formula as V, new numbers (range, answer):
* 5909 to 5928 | 11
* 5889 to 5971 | 9.009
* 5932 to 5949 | 10.88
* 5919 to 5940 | 10.89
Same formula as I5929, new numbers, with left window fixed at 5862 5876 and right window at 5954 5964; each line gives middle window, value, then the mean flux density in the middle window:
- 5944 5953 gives -0.014 mag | 10.9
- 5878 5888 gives 0.018 mag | 10.7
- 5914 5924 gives -0.027 mag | 11.1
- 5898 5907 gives 0.016 mag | 10.7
